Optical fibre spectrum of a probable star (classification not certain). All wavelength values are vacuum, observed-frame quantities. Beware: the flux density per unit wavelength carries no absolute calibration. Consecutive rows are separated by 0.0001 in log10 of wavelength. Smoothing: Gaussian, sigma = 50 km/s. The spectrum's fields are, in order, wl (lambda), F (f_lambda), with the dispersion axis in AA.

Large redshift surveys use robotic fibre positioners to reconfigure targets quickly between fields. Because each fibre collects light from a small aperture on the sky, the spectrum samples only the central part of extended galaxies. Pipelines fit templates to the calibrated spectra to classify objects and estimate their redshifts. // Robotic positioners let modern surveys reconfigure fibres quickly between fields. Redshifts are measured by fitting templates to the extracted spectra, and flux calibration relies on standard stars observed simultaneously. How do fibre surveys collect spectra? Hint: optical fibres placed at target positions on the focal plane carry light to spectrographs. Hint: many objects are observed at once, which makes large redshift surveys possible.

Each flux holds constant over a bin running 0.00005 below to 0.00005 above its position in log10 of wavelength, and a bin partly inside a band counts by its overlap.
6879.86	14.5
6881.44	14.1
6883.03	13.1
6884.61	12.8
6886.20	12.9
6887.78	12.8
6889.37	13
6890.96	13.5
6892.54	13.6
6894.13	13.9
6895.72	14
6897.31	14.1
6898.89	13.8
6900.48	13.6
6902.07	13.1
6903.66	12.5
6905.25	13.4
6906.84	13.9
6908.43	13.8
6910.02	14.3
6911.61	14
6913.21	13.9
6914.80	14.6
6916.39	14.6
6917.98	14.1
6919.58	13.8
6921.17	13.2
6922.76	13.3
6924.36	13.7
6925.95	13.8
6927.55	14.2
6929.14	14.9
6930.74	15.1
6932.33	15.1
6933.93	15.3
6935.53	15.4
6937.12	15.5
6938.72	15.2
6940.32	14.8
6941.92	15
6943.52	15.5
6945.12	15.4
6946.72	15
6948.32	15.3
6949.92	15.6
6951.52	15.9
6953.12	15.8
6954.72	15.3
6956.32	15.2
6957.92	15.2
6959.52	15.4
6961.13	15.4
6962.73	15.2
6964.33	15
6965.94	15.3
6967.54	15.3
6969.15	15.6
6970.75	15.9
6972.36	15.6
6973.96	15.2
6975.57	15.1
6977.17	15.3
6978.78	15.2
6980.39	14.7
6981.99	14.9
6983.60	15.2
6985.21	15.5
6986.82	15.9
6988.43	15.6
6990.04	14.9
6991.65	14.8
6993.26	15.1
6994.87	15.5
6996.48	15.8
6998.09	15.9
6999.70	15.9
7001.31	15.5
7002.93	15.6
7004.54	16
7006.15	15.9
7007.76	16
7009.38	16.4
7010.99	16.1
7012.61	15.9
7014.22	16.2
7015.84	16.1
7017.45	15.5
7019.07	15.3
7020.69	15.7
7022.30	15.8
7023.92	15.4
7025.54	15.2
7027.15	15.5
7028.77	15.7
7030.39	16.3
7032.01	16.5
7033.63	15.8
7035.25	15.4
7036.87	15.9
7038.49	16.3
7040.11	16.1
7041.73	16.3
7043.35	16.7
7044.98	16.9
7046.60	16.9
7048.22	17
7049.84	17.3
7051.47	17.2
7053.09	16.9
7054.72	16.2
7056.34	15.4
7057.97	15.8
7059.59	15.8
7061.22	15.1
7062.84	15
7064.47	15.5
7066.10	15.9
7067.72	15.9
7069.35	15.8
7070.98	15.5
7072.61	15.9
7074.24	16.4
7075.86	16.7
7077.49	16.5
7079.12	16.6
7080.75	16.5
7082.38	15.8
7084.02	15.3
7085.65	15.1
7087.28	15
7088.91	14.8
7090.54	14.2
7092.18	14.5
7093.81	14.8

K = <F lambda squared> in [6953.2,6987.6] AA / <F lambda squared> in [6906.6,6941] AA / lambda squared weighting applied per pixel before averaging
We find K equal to 1.1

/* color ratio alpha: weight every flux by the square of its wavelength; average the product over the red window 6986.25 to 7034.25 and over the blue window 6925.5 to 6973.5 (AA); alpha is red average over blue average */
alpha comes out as 1.0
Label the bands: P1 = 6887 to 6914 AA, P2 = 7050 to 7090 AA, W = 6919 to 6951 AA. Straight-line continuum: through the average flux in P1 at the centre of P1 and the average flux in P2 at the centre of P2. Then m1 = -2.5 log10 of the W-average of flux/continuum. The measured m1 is -0.05 mag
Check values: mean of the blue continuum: 13.6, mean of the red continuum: 15.9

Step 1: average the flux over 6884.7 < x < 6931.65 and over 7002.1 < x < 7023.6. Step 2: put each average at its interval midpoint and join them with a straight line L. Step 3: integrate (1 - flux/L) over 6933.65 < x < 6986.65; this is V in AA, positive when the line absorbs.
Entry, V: -1.8 AA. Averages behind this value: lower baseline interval 13.8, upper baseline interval 15.9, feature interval 15.3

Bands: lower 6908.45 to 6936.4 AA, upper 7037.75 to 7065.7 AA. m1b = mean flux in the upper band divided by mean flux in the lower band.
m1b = 1.14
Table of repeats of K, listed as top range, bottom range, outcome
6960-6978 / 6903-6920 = 1.12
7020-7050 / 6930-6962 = 1.08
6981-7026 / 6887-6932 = 1.16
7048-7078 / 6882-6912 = 1.25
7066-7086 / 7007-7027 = 1.03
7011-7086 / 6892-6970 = 1.13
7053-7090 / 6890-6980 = 1.12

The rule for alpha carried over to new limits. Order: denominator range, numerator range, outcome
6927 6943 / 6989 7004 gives 1.04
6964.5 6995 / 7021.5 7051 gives 1.08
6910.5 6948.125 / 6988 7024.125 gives 1.10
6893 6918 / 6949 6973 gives 1.13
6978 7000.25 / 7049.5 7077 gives 1.06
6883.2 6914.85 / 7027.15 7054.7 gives 1.26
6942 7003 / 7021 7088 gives 1.07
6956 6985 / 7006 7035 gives 1.05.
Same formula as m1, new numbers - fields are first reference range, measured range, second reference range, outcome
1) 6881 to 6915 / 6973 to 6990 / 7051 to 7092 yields -0.05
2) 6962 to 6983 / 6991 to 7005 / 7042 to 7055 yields 0.02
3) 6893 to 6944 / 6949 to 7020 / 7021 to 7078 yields -0.03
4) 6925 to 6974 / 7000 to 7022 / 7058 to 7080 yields -0.02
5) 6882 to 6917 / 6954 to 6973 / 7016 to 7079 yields -0.05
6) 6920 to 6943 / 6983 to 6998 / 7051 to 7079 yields -0.01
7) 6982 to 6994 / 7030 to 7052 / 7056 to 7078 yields -0.06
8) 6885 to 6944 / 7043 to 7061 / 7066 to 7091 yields -0.07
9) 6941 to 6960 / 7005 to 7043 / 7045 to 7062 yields 0.01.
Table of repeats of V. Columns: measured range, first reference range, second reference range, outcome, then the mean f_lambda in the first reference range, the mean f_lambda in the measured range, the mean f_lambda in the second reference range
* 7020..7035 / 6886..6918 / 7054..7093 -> -0.6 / 13.7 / 15.8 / 15.6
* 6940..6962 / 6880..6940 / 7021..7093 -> -1.3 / 14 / 15.4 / 15.9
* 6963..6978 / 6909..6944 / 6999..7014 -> -0.1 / 14.5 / 15.4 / 15.9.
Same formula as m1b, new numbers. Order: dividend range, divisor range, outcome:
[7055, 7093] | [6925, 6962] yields 1.03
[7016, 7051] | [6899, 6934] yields 1.15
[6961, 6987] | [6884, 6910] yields 1.14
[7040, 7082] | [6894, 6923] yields 1.18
